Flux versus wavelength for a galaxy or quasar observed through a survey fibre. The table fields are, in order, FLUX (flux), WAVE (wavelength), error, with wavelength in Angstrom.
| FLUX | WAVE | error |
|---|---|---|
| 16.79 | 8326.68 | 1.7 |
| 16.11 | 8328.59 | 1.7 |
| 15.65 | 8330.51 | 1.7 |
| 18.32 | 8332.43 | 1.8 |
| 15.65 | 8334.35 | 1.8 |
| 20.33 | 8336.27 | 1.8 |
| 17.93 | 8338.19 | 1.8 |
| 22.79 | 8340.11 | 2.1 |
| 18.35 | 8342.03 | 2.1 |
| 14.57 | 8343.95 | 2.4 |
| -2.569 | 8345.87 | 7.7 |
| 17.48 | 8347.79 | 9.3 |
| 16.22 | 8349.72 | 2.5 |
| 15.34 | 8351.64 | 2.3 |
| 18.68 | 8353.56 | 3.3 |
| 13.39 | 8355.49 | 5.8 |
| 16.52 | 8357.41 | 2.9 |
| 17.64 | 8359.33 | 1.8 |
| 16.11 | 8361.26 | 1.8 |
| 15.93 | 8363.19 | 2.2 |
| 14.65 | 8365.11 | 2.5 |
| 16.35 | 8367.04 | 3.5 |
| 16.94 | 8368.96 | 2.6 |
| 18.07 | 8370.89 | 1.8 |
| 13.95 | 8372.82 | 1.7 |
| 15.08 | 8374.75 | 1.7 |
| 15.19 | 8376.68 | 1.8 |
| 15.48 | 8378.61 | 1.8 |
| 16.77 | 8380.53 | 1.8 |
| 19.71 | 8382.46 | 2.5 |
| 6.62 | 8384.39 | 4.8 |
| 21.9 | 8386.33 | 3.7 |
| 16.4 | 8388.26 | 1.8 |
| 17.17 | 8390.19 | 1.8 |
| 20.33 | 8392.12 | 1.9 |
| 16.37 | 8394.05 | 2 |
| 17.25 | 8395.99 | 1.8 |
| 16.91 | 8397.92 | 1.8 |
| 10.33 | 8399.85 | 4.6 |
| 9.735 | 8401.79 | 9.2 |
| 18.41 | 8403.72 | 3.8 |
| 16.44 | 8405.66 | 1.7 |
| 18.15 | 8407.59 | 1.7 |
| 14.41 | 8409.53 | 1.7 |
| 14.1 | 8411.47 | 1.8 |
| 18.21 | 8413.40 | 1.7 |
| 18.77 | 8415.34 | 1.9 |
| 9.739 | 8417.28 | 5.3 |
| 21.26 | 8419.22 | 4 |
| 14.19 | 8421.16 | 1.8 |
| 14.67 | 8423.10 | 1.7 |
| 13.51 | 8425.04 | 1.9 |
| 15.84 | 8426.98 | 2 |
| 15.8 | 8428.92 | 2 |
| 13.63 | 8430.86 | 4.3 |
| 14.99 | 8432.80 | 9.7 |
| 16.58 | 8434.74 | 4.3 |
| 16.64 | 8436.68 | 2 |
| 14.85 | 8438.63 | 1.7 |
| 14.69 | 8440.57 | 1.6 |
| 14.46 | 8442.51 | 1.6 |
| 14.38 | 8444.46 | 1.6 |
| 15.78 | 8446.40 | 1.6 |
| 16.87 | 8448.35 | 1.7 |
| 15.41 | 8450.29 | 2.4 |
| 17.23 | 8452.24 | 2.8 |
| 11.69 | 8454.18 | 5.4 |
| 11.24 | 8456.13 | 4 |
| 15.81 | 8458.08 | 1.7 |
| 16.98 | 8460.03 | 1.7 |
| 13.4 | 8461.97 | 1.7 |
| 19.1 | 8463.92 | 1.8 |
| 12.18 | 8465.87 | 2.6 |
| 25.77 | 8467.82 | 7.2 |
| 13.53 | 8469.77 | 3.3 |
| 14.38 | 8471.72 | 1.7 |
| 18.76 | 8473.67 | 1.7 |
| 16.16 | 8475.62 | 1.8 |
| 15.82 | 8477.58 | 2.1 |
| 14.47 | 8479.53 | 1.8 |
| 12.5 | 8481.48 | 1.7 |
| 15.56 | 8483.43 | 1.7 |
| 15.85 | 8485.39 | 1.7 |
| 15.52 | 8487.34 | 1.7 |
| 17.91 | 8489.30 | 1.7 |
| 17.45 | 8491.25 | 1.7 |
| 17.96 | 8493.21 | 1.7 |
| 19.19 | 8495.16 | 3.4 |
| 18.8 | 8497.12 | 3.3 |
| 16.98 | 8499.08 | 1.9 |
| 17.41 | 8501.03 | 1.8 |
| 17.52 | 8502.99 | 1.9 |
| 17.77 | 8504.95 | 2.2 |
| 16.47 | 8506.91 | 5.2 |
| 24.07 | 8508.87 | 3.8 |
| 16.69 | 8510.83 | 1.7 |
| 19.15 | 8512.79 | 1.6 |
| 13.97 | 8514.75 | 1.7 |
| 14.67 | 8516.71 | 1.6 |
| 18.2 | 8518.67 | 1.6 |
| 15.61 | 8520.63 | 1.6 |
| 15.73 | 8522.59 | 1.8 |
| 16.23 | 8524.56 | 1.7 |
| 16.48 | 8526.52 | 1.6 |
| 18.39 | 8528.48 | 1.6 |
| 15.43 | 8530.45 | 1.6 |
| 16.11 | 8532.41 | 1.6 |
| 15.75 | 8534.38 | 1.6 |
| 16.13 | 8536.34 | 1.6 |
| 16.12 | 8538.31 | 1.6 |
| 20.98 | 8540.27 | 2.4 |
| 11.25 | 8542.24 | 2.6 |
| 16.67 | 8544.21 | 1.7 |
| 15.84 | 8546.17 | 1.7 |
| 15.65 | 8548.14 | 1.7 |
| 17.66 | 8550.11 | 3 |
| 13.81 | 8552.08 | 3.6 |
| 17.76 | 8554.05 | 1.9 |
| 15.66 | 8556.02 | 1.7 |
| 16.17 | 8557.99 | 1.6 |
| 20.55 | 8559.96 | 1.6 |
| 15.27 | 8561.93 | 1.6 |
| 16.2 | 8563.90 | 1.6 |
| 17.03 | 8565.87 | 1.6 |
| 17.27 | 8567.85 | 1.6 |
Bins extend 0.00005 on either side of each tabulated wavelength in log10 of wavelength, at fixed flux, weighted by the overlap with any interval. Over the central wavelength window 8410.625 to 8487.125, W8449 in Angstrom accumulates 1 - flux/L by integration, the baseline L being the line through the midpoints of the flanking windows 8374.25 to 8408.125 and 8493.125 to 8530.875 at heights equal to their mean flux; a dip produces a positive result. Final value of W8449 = 5.2 Angstrom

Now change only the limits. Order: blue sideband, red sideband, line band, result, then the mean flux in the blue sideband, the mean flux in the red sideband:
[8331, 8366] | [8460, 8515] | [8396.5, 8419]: 1.5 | 16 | 17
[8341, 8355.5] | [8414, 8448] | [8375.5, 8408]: -2.9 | 14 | 15.3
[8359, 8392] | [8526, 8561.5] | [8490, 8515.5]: -2.5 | 16.2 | 16.4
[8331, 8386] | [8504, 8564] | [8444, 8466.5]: 1.7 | 15.8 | 16.7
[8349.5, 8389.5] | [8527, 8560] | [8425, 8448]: 1.4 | 16.1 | 16.4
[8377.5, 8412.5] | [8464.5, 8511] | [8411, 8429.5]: 0.7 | 15.9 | 17.1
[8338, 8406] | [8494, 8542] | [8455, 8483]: 1.7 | 15.8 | 17.2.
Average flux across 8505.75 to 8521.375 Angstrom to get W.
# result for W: 17.4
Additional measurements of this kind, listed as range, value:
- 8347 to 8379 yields 16.1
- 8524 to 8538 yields 16.4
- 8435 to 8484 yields 15.5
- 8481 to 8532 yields 17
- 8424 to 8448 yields 15.1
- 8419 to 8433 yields 15.2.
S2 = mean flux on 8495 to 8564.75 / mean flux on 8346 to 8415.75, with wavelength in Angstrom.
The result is 1.1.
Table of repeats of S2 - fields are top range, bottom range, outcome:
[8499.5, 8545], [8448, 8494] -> 1.06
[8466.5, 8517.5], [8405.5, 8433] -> 1.10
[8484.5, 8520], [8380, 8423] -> 1.09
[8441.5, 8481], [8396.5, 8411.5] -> 1.05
